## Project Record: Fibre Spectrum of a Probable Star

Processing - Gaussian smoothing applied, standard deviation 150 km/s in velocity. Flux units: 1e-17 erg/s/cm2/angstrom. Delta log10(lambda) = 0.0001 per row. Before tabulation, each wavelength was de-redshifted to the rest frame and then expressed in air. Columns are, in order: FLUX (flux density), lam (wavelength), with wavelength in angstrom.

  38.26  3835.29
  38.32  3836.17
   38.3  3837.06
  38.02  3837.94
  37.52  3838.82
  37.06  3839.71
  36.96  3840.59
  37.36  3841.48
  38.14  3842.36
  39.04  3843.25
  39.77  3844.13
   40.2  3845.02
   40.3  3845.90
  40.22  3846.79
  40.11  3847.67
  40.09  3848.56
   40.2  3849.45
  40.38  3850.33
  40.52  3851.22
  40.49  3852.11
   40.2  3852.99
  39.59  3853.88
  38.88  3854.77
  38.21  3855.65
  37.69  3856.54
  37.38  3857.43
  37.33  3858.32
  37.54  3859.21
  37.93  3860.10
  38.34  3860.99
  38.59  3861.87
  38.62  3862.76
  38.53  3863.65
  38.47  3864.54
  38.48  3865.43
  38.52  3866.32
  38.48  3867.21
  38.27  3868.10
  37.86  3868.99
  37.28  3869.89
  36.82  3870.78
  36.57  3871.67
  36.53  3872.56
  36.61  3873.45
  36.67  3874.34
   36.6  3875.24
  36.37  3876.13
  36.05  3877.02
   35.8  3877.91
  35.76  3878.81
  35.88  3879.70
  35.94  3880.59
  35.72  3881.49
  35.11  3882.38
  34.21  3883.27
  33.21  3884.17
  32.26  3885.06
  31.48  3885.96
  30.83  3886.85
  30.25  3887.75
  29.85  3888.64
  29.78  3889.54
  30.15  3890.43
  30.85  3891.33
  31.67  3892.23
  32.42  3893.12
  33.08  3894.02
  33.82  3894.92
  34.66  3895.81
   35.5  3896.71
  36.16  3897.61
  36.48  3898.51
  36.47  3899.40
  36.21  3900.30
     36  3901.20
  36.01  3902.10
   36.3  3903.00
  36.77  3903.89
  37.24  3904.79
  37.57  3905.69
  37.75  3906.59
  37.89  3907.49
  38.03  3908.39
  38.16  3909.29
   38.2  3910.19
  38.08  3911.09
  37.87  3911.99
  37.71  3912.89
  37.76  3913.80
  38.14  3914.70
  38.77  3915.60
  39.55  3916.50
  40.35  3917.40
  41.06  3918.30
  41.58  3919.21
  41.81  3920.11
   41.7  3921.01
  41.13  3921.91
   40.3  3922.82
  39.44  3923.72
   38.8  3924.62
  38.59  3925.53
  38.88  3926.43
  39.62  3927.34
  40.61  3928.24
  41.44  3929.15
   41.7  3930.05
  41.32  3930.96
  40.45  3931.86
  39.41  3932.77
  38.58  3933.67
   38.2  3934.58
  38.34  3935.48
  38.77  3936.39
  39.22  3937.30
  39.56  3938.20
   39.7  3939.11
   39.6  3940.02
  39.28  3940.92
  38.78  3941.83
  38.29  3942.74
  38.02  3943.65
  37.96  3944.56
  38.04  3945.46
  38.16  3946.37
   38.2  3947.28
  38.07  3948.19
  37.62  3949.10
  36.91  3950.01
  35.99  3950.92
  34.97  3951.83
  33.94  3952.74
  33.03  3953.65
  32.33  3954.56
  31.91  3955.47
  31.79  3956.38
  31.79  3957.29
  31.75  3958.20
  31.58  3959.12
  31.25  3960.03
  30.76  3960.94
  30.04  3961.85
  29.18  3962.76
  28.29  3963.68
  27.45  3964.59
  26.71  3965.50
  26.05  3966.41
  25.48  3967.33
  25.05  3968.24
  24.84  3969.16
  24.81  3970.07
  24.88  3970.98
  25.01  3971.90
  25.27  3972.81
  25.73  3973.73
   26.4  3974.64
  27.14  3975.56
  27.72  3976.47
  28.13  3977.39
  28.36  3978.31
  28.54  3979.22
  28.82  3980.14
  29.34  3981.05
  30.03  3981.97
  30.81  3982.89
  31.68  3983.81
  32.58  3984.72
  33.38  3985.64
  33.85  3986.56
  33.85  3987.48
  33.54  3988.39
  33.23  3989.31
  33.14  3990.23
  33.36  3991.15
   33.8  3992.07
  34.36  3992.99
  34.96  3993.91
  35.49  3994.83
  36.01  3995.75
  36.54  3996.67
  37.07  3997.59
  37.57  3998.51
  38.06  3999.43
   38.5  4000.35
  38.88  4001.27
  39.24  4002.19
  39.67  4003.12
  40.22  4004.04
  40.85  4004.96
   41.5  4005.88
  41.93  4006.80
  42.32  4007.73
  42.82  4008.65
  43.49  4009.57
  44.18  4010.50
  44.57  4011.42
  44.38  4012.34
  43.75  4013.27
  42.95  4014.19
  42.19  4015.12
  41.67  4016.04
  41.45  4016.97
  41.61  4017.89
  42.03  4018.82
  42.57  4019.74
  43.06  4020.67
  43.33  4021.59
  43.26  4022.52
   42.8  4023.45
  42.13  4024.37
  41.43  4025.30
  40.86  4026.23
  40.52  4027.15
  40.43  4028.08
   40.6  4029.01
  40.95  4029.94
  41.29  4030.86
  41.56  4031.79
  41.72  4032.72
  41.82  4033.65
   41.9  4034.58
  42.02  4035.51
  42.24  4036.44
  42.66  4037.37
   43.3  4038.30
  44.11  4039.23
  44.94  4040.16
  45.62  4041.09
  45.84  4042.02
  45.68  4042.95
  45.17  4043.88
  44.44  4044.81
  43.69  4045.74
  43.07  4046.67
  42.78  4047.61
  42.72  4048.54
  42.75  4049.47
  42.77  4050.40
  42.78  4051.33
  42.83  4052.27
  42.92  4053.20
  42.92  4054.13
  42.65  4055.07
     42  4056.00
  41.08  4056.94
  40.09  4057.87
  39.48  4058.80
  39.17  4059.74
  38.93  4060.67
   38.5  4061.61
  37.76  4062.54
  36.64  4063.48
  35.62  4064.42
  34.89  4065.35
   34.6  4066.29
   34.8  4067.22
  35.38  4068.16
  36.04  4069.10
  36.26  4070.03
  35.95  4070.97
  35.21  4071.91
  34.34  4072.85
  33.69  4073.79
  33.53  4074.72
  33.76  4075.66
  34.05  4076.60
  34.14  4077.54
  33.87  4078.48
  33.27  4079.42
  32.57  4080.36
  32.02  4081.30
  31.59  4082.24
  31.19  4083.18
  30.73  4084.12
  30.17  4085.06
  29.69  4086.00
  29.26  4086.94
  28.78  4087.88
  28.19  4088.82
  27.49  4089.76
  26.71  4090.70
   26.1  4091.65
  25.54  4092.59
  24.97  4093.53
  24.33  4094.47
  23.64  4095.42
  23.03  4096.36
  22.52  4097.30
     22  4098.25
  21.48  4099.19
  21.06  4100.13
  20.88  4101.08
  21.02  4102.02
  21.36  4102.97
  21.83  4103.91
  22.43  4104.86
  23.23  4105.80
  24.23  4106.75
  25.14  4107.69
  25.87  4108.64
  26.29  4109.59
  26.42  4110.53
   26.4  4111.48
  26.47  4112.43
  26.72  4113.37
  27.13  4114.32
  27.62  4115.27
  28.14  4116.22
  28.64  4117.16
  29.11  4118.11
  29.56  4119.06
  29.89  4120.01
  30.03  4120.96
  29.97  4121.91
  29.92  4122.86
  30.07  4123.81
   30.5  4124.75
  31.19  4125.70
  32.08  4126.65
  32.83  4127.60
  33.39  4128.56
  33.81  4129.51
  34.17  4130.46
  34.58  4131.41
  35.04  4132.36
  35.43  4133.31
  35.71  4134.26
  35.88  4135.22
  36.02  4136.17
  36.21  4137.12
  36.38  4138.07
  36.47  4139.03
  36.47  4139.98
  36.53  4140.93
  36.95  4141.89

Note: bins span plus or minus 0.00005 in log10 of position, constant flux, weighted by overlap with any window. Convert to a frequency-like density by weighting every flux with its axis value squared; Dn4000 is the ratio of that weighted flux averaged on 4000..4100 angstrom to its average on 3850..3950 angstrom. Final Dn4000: 1.1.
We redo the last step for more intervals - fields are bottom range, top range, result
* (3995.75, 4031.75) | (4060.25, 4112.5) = 0.74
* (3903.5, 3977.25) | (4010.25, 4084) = 1.19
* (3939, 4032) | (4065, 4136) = 0.88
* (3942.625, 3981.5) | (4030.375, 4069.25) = 1.40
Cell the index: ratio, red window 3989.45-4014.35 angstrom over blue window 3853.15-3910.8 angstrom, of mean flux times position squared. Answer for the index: 1.16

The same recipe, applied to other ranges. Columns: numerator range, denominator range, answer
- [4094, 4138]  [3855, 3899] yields 0.90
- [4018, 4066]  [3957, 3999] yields 1.42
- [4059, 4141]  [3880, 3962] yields 0.91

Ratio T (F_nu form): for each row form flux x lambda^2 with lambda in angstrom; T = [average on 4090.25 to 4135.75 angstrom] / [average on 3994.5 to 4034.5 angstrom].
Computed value 0.7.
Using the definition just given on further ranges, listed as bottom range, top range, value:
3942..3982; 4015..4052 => 1.43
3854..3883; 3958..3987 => 0.80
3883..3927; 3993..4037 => 1.19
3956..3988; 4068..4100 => 1.10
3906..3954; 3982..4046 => 1.08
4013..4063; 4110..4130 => 0.73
